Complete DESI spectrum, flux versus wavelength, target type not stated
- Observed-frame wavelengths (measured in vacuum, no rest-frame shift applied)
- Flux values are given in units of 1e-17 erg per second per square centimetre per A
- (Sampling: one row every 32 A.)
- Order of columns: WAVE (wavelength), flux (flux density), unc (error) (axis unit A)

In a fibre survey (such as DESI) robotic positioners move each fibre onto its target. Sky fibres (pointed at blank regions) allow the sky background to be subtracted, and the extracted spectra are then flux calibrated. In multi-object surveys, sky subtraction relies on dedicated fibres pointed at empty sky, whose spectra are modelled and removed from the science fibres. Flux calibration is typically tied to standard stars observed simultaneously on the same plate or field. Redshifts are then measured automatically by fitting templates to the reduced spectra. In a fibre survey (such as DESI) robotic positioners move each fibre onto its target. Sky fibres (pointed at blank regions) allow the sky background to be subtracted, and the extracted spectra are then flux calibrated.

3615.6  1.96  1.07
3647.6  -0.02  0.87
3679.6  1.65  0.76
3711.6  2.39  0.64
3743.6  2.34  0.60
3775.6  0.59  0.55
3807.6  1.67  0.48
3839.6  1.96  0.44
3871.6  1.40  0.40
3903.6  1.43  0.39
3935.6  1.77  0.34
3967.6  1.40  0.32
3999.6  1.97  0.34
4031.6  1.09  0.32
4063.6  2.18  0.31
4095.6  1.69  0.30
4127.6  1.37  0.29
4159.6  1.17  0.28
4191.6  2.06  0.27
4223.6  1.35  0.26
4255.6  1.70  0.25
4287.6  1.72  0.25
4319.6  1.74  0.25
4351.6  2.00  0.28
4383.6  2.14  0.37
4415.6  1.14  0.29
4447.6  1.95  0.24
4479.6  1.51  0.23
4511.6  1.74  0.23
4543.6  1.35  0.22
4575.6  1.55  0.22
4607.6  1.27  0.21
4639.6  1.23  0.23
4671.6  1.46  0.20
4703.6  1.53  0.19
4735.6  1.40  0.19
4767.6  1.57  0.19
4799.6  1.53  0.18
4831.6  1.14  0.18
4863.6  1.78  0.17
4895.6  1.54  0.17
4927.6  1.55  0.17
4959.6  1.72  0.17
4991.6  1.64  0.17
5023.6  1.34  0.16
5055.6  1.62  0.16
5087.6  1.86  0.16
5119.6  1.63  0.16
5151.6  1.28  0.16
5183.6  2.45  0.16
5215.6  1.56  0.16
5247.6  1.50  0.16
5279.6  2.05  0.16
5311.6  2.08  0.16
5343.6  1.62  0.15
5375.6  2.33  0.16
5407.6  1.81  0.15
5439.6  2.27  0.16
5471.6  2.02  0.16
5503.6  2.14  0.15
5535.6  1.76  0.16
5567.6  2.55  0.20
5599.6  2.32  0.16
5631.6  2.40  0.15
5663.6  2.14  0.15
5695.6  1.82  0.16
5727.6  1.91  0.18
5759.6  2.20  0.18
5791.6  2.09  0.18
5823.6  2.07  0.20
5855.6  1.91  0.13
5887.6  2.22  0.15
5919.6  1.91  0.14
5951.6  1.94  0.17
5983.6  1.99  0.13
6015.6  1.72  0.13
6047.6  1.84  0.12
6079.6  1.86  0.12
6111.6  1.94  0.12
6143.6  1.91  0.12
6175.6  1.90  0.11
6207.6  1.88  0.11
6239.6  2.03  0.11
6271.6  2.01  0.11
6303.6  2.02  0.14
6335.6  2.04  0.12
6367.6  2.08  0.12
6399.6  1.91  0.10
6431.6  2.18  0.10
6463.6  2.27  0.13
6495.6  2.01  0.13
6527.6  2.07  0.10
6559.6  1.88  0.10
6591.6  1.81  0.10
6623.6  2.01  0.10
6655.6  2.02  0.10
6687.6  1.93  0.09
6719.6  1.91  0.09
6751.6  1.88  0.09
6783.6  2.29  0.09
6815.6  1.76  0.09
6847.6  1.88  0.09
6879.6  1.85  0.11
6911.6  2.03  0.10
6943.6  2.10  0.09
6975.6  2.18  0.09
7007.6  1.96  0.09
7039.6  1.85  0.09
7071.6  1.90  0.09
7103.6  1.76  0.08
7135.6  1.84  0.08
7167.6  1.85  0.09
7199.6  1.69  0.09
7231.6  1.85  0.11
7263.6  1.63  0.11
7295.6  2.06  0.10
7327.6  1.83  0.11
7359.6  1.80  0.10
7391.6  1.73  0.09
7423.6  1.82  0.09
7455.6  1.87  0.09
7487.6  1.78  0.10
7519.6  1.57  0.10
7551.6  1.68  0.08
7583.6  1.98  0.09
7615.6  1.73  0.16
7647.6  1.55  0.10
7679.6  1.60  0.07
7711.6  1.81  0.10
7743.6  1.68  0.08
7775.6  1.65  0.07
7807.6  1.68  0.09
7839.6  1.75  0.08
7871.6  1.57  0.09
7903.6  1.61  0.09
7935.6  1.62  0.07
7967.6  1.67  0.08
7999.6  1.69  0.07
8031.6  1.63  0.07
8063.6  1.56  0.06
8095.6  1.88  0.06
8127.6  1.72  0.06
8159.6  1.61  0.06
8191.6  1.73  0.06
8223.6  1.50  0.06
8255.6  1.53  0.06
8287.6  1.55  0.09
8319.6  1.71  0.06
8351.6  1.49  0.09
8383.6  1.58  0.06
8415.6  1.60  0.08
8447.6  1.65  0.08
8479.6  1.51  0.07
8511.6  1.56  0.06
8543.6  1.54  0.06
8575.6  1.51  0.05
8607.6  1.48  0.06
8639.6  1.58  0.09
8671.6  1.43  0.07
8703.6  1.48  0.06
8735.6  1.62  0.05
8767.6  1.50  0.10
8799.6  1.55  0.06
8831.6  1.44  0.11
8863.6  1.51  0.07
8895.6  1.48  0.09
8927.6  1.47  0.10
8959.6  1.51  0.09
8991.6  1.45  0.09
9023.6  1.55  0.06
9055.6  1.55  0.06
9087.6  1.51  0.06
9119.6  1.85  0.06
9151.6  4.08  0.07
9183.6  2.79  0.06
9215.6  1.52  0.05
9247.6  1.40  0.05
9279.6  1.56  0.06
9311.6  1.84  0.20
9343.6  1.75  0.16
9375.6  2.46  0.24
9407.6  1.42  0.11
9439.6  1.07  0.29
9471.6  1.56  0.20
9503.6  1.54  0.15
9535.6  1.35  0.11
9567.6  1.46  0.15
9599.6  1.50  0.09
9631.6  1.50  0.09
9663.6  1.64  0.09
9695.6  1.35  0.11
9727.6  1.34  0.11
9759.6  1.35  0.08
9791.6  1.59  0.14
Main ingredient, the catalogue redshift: 0.393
